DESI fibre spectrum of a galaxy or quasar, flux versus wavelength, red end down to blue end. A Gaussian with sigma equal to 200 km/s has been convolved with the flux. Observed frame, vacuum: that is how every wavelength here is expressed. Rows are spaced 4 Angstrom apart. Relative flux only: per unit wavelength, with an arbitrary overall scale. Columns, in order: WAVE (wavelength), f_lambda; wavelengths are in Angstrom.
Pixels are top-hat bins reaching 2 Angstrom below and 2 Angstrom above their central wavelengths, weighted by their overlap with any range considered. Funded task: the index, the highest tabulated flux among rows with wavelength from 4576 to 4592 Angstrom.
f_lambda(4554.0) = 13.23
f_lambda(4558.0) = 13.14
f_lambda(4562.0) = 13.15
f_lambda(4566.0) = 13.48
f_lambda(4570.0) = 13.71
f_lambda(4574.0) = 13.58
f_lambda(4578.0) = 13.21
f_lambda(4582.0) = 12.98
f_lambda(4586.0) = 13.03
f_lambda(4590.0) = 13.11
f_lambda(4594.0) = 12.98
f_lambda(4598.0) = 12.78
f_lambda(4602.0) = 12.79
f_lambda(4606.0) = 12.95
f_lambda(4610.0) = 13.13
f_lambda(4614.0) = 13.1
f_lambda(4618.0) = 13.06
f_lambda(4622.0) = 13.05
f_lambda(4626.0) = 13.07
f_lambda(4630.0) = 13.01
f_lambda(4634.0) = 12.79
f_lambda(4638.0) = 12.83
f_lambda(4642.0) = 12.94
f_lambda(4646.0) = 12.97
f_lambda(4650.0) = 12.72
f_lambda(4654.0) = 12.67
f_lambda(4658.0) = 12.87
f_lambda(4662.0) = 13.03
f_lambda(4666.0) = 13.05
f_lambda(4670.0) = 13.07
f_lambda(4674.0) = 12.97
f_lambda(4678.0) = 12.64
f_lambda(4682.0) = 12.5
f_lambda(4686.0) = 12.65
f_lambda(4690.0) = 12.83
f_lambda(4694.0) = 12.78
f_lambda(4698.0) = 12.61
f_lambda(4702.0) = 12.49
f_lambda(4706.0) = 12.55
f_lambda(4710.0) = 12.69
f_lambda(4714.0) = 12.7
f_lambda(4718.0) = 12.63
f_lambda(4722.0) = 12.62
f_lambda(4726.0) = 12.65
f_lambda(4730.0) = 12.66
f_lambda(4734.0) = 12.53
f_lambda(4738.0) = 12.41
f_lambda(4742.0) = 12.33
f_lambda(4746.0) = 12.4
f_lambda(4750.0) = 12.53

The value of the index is 13.21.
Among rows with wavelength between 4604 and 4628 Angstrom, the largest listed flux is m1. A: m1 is 13.13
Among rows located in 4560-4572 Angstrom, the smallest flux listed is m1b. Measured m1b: 13.15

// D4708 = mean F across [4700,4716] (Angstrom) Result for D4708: 12.6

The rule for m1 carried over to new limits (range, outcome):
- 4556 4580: 13.71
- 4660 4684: 13.07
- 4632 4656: 12.97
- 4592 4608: 12.98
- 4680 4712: 12.83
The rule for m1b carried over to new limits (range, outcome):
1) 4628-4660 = 12.67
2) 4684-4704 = 12.49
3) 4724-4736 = 12.53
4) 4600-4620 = 12.79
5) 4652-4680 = 12.64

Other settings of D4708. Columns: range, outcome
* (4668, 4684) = 12.8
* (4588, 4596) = 13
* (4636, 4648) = 12.9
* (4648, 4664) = 12.8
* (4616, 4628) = 13.1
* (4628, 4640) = 12.9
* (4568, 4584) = 13.4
